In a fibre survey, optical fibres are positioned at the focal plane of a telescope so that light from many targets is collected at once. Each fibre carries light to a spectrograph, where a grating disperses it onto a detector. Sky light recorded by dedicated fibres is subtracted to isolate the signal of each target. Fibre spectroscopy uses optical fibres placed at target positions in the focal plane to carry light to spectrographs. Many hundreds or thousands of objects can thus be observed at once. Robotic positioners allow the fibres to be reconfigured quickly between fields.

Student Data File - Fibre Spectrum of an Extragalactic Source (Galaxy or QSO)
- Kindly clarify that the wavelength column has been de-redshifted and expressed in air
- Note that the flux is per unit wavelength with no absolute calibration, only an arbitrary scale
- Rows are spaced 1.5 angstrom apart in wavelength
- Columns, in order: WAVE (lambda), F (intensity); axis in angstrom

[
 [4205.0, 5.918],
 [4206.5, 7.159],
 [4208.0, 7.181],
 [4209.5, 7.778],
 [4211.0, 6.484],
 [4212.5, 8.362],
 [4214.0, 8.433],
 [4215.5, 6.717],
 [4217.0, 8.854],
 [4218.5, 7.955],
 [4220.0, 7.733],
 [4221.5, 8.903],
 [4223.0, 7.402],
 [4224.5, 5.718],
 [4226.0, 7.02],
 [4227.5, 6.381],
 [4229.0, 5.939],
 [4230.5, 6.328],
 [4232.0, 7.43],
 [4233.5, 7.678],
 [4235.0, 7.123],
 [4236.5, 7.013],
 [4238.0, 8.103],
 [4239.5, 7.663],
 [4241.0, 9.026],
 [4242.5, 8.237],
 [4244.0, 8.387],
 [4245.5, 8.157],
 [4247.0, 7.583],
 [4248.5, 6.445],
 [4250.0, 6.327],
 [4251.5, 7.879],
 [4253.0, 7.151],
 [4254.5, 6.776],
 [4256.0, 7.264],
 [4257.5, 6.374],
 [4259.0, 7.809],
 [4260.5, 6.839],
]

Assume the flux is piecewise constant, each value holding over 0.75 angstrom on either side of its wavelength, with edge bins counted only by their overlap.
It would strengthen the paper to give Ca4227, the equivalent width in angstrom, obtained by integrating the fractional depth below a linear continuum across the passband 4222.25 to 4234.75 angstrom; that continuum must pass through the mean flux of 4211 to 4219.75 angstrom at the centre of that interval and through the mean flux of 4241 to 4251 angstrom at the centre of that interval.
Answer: 1.7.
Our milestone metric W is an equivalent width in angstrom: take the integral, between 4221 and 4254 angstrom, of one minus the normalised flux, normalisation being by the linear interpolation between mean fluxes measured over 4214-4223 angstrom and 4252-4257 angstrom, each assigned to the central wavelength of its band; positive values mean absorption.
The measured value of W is 0.7 angstrom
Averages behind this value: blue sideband 8.01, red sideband 7.07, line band 7.34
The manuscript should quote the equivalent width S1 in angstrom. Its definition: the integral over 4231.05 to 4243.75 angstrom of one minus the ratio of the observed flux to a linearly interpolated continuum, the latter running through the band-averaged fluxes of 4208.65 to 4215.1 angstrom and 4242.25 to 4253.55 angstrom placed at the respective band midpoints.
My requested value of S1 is -0.4 angstrom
